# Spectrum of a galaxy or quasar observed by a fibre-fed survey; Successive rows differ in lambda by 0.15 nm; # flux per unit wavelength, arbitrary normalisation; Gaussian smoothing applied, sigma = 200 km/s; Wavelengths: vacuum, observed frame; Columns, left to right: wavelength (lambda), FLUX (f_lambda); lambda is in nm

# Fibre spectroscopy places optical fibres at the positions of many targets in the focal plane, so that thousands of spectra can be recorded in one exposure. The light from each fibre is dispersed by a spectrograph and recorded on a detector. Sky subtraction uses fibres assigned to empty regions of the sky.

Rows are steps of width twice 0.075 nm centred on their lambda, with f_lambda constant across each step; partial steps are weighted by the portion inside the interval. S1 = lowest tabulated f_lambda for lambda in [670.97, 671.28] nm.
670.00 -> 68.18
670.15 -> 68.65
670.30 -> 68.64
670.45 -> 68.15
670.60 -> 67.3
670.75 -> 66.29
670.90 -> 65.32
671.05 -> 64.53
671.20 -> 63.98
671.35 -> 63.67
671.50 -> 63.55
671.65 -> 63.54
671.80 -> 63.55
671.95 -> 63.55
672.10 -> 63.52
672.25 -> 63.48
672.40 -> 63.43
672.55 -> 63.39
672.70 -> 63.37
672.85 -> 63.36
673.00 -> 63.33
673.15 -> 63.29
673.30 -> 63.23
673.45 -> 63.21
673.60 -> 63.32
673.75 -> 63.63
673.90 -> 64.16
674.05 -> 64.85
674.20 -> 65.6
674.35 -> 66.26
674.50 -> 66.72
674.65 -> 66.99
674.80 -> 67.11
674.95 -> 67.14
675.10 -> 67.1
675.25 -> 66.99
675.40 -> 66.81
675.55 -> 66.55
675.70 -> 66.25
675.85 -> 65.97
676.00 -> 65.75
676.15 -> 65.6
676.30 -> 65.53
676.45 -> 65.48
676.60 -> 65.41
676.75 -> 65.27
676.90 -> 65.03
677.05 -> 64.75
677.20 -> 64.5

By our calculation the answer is 63.98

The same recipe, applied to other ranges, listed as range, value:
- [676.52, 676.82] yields 65.27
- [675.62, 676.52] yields 65.48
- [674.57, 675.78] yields 66.25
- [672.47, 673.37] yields 63.23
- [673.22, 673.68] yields 63.21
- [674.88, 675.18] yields 67.1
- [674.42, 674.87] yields 66.72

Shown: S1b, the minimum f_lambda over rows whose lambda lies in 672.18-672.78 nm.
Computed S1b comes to 63.37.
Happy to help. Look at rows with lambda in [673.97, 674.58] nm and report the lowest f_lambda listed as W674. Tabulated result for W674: 64.85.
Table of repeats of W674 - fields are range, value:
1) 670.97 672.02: 63.54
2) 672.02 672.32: 63.48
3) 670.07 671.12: 64.53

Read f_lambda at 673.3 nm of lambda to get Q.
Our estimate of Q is 63.23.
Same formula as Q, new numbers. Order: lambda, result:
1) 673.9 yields 64.16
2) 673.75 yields 63.63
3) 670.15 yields 68.65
